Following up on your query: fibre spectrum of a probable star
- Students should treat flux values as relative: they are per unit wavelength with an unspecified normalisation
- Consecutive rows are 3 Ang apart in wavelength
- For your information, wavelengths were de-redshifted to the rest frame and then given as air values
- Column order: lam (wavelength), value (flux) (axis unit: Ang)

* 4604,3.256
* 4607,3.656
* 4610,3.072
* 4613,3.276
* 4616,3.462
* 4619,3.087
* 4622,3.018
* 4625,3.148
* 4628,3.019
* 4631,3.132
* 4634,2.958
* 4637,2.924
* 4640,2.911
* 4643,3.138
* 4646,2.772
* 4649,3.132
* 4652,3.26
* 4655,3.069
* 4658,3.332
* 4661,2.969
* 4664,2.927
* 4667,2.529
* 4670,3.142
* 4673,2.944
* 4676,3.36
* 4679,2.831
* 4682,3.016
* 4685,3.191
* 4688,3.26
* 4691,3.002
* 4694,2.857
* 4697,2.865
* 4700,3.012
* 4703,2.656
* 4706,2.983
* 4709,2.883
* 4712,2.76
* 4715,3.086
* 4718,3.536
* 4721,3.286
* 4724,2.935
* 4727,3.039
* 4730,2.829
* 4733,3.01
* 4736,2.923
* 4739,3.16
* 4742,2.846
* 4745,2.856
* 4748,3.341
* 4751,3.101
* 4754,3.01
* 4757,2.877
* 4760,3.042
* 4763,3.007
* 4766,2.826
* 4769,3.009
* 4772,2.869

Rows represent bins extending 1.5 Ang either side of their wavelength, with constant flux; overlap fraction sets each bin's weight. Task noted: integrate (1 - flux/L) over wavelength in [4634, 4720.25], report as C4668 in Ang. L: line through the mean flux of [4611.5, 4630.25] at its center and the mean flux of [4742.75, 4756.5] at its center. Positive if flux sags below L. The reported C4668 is 2.82 Ang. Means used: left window 3.17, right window 3.05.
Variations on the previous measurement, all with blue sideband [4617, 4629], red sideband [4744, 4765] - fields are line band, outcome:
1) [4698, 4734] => 0.6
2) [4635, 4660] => 0.1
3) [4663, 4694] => 0.5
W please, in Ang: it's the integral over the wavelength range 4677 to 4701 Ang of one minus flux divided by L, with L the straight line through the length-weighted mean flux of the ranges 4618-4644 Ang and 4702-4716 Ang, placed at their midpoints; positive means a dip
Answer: -0.8 Ang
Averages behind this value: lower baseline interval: 3.03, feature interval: 3.01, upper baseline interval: 2.87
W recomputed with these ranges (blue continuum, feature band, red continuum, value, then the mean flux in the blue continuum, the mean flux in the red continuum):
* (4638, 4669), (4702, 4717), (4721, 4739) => 0.5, 3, 2.99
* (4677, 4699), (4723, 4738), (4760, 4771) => 0.1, 3.01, 2.96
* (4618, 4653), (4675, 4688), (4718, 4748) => -0.3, 3.04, 3.03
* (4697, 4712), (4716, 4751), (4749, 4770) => -1.7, 2.87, 2.99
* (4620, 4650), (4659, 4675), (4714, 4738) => 0.6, 3.01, 3.08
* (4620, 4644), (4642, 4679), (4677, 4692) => 0.2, 3.03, 3.07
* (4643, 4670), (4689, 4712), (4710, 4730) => 1.3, 3.01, 3.08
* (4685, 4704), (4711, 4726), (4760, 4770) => -0.8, 2.97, 2.96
